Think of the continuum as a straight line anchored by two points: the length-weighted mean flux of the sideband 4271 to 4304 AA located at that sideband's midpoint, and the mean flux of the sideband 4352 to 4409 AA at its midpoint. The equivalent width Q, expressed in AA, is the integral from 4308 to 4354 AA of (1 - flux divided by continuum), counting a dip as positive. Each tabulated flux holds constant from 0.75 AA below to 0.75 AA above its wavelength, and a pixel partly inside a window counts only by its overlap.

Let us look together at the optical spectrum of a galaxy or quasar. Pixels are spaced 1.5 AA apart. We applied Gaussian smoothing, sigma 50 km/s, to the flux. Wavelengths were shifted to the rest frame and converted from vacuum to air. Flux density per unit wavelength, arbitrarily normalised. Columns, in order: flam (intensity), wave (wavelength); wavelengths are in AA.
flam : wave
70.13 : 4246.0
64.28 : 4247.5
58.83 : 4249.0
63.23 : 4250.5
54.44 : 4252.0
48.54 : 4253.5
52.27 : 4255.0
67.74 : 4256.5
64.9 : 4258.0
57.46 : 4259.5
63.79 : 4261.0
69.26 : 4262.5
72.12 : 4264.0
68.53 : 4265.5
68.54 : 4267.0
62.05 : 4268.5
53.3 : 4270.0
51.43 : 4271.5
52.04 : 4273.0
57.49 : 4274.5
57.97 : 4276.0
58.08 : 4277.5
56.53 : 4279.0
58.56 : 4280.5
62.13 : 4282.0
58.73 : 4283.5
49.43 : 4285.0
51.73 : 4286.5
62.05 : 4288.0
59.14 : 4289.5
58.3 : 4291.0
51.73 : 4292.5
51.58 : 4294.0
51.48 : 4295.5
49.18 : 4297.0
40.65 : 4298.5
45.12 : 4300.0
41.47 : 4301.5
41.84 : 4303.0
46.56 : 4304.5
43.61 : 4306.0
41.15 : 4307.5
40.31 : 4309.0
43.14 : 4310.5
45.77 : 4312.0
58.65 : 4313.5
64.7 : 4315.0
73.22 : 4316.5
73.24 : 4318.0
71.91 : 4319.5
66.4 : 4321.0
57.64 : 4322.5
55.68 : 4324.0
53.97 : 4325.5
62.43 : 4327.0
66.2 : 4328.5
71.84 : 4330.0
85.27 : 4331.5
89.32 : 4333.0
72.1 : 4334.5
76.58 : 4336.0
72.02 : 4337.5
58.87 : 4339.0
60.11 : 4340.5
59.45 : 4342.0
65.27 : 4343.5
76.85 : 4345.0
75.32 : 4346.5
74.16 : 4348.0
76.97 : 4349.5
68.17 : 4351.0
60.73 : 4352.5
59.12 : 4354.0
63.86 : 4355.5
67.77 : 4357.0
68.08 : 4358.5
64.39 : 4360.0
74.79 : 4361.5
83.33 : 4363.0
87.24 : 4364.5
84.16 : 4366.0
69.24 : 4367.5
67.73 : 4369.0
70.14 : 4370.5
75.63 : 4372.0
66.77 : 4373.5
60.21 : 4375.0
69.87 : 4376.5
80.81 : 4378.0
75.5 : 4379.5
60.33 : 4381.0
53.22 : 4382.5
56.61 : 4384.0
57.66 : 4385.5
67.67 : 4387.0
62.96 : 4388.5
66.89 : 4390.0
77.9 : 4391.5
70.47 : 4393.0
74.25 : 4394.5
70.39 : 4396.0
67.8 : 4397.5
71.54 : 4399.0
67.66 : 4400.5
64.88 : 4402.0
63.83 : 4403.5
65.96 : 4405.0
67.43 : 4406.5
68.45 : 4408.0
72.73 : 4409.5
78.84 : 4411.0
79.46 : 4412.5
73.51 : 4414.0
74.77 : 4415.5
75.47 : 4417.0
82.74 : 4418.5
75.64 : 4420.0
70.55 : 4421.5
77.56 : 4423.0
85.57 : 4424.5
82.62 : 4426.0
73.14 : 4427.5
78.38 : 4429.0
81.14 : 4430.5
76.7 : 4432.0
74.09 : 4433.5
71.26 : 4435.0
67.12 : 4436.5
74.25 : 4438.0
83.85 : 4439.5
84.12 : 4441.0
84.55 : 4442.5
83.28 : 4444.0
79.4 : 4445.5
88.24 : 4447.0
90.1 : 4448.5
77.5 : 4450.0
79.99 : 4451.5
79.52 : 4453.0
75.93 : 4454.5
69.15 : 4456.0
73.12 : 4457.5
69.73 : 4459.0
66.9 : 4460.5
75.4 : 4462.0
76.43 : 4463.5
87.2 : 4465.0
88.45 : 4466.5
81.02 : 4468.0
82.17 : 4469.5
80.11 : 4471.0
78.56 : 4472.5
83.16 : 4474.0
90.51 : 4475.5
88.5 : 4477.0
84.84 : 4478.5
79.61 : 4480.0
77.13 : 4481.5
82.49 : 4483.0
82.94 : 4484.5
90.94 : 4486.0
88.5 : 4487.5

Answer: -4.0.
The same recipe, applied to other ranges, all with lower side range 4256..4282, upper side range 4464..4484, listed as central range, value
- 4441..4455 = -0.3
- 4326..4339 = -1.0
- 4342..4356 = 0.2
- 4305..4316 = 2.8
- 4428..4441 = 0.4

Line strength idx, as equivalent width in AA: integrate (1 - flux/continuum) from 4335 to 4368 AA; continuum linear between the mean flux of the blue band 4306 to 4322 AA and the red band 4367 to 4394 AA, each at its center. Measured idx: -3.9 AA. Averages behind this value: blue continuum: 57.2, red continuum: 67.2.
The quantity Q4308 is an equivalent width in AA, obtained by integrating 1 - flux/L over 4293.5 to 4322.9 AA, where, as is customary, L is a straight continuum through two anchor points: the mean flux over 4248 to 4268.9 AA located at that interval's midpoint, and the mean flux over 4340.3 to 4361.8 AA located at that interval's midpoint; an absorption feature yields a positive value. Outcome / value 5.8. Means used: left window 62.3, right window 67.7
